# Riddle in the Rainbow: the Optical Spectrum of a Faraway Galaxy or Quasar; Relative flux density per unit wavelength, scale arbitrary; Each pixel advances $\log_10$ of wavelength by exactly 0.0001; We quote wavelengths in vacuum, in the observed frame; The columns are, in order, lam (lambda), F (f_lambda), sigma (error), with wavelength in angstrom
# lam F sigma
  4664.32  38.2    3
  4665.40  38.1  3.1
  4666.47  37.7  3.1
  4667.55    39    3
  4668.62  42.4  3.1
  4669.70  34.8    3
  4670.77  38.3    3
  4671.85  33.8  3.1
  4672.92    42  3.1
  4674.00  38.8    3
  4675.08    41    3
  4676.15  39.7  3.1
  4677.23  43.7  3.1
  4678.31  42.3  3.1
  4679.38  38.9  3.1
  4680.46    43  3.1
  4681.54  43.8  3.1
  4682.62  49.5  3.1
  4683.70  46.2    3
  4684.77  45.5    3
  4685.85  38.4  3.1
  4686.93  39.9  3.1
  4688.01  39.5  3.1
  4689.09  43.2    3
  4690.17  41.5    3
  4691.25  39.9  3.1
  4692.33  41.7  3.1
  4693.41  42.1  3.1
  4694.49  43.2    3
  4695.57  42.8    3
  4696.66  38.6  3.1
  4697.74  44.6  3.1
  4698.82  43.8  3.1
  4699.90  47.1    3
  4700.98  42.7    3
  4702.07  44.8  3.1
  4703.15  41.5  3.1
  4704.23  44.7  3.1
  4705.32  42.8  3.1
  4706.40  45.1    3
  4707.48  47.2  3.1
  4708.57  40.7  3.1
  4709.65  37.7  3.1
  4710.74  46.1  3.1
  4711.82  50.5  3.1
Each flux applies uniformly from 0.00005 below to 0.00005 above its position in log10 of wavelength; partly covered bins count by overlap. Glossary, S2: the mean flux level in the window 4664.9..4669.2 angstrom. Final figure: 39.3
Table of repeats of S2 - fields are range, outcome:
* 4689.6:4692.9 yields 41.1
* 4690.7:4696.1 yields 42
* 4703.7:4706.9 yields 44.1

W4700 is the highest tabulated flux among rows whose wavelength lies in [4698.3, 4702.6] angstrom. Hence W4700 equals 47.1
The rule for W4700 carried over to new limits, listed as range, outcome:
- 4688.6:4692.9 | 43.2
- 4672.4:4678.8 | 43.7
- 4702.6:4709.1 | 47.2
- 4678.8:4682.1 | 43.8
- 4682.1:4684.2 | 49.5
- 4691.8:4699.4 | 44.6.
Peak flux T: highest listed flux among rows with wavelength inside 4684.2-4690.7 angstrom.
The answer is 45.5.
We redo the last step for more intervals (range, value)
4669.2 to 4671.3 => 38.3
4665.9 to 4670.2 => 42.4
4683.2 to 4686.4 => 46.2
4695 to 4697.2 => 42.8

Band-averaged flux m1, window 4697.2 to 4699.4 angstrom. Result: 44.3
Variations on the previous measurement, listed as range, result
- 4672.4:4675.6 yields 40.5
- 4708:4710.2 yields 39.2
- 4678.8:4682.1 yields 42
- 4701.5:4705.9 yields 43.4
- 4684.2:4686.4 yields 42.1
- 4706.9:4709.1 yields 43.9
